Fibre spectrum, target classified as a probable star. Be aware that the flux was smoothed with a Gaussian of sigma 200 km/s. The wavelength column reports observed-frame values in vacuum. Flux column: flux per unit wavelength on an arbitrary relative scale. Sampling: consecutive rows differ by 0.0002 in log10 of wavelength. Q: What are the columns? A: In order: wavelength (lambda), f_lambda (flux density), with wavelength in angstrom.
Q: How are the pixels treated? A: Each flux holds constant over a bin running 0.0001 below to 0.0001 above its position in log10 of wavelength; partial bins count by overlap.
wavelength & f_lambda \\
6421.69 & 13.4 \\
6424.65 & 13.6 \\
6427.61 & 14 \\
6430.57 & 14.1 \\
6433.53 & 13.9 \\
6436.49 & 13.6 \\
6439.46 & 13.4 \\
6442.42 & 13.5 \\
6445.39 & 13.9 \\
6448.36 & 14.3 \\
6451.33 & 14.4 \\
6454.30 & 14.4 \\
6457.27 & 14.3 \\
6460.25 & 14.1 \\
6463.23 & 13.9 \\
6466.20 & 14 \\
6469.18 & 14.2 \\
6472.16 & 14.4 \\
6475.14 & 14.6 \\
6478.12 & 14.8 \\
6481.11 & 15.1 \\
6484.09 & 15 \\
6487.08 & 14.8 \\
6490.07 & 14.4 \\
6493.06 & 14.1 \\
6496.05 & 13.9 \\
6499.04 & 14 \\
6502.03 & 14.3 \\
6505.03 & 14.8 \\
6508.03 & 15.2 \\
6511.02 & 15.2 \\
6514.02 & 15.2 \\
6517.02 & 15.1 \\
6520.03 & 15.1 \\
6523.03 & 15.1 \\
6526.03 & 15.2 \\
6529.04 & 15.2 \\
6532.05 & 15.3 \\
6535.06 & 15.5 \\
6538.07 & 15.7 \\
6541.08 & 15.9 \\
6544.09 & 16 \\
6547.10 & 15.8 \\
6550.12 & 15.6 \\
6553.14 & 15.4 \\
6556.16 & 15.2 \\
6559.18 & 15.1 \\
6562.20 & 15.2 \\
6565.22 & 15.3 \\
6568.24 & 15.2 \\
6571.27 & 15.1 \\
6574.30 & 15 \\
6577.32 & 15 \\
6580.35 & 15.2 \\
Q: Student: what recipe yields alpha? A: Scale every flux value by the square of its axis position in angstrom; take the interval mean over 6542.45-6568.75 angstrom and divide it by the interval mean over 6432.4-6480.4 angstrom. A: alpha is 1.13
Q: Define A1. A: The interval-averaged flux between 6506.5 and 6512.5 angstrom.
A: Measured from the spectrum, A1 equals 15.2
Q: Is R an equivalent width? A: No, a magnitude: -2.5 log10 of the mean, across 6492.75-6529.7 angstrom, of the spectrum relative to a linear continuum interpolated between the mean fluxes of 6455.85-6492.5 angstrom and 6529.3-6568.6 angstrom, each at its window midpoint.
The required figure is 0.01 mag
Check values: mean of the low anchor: 14.5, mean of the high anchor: 15.5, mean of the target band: 14.8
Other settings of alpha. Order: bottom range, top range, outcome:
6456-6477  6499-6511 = 1.05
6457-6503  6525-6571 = 1.10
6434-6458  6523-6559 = 1.14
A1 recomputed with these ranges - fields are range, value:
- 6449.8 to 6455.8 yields 14.4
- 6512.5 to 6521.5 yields 15.1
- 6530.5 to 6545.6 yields 15.7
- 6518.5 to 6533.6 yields 15.2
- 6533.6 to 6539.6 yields 15.6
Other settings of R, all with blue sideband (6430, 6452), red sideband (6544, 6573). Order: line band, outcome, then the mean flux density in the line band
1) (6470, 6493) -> -0.02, 14.7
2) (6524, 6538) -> -0.02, 15.3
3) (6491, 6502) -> 0.04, 14.1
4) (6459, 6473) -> 0.01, 14.1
